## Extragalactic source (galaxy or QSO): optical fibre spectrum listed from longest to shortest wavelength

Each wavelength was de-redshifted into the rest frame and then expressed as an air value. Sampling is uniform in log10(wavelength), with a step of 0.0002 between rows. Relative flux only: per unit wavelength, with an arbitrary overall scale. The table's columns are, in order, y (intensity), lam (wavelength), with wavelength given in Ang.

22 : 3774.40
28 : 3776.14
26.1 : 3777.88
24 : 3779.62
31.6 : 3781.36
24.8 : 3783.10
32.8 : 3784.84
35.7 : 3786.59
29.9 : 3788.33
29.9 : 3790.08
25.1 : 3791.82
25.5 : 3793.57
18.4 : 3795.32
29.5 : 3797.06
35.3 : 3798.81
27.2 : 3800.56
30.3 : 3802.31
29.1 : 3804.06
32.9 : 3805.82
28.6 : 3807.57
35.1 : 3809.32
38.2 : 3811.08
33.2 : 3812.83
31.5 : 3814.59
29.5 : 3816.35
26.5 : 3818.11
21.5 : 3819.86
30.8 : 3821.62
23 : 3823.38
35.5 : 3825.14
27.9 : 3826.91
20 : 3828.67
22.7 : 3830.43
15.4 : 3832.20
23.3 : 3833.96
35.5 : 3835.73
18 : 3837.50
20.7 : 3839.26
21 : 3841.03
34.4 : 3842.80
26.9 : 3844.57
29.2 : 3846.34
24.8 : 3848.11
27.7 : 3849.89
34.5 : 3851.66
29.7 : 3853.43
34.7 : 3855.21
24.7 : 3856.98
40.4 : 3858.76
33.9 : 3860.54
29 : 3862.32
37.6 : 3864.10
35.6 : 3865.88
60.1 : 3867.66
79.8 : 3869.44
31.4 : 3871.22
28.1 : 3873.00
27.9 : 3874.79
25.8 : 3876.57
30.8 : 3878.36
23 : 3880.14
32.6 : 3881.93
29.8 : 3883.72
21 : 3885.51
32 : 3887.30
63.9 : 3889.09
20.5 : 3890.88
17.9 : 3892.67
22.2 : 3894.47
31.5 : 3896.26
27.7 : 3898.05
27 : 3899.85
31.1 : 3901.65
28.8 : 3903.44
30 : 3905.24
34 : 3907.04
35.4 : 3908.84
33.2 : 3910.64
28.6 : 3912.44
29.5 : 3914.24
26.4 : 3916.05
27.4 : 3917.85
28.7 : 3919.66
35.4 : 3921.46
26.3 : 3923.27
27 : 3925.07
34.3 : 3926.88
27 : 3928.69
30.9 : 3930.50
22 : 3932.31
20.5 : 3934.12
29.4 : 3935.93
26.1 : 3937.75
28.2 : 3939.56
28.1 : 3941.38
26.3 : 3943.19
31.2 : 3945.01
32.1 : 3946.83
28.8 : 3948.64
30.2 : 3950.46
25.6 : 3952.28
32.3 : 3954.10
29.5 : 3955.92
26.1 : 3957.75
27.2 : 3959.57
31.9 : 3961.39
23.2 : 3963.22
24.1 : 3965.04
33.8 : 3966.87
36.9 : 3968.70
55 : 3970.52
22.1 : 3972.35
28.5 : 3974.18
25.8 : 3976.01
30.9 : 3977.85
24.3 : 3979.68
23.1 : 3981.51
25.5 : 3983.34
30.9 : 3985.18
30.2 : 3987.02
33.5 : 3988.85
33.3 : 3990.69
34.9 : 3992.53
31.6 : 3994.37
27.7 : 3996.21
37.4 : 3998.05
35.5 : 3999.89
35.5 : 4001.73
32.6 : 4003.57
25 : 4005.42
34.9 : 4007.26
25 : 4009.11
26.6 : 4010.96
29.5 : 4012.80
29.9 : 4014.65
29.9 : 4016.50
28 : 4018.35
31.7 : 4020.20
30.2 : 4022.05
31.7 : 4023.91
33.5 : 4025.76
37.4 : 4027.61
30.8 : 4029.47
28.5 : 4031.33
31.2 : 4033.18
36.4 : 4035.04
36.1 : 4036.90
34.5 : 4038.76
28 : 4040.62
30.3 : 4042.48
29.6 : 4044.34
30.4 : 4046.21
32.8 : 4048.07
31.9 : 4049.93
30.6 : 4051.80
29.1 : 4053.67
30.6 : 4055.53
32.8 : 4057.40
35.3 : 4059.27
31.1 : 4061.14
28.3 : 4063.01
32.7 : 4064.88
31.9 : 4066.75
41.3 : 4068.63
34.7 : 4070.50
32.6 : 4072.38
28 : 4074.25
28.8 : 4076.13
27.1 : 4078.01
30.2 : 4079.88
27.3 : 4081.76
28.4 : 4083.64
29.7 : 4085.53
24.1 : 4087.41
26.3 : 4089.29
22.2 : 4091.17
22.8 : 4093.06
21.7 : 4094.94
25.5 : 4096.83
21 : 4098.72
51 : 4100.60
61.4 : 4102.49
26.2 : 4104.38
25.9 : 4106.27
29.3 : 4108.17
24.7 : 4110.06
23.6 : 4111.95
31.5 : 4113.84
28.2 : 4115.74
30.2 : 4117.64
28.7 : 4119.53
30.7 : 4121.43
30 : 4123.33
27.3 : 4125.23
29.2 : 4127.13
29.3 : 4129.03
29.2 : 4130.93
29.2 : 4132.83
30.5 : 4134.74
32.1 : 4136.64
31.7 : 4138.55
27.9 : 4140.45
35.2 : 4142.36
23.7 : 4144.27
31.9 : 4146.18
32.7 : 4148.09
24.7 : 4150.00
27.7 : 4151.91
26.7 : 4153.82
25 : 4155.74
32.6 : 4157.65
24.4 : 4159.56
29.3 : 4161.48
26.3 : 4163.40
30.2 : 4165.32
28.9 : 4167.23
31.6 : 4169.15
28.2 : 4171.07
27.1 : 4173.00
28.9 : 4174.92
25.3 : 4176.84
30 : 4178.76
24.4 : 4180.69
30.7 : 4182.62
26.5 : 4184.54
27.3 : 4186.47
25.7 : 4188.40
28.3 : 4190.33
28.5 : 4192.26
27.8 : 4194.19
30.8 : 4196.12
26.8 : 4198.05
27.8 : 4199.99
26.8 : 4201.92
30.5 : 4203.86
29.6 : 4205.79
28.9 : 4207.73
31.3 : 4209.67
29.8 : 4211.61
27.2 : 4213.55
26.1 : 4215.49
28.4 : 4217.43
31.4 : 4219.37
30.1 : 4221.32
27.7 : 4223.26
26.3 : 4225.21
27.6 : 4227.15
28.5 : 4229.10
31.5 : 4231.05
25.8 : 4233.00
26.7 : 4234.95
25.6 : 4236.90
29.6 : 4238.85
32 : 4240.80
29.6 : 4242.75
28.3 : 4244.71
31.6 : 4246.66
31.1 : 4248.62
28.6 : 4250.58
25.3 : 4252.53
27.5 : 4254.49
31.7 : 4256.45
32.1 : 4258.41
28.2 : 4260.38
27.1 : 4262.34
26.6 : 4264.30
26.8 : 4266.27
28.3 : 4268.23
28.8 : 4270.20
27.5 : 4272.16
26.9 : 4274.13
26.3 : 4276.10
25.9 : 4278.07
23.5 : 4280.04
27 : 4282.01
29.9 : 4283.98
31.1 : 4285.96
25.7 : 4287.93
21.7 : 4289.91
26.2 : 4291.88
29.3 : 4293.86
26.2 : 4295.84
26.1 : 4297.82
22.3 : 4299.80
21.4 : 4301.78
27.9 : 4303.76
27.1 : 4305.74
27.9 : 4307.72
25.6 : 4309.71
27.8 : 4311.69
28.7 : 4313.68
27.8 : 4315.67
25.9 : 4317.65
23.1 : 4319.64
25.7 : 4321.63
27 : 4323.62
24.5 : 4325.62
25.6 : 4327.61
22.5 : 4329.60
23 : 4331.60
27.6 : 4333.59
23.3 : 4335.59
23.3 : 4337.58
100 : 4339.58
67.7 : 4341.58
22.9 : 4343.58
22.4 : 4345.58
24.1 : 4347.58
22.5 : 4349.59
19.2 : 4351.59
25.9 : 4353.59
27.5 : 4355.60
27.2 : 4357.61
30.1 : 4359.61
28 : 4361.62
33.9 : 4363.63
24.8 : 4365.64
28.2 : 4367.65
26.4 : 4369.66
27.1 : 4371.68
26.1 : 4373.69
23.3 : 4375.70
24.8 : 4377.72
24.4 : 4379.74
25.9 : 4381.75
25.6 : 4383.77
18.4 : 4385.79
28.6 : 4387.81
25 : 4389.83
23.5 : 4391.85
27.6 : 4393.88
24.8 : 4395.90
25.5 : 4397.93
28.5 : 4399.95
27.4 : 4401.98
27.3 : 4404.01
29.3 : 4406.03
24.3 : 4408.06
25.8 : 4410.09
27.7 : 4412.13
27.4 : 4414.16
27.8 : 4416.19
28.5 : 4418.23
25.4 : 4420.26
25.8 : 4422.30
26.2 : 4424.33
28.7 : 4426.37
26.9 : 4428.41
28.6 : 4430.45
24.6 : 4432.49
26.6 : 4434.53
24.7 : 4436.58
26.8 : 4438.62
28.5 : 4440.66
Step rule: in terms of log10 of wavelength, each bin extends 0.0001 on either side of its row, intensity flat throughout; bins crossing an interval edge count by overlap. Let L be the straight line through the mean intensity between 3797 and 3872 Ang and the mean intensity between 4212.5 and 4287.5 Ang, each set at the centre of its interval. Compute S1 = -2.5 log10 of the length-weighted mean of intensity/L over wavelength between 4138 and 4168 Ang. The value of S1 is 0.01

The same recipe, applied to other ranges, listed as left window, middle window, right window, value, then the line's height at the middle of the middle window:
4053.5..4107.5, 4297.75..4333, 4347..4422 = 0.067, 27.2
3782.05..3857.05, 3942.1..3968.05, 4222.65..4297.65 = -0.027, 28.1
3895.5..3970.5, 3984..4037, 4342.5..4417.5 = -0.100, 28.8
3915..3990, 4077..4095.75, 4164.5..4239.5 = 0.103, 28.6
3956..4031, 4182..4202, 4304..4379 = 0.064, 29.6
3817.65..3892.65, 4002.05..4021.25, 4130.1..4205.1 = 0.003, 29.6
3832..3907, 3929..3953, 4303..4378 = 0.117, 30.8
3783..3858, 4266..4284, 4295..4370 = 0.067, 28.7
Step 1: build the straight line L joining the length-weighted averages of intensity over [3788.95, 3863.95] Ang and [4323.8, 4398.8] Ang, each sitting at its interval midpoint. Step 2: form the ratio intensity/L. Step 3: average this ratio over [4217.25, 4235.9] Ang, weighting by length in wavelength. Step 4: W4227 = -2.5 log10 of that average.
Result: 0.000 mag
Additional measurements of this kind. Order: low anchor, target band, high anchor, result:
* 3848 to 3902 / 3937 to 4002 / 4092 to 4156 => 0.05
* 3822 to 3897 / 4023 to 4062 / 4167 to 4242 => -0.09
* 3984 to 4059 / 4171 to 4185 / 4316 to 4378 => 0.10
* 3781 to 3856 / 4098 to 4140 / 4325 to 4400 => -0.10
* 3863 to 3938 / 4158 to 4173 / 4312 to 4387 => 0.04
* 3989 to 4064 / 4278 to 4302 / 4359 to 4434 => 0.08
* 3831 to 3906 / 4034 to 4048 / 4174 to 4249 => -0.09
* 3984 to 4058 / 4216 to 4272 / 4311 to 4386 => 0.03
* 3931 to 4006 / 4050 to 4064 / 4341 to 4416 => -0.08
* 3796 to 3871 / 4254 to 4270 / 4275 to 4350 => 0.01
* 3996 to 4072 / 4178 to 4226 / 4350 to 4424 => 0.03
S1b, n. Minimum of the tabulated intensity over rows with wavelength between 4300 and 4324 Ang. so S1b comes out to 21.4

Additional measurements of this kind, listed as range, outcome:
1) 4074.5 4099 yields 21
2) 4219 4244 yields 25.6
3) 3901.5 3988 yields 20.5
